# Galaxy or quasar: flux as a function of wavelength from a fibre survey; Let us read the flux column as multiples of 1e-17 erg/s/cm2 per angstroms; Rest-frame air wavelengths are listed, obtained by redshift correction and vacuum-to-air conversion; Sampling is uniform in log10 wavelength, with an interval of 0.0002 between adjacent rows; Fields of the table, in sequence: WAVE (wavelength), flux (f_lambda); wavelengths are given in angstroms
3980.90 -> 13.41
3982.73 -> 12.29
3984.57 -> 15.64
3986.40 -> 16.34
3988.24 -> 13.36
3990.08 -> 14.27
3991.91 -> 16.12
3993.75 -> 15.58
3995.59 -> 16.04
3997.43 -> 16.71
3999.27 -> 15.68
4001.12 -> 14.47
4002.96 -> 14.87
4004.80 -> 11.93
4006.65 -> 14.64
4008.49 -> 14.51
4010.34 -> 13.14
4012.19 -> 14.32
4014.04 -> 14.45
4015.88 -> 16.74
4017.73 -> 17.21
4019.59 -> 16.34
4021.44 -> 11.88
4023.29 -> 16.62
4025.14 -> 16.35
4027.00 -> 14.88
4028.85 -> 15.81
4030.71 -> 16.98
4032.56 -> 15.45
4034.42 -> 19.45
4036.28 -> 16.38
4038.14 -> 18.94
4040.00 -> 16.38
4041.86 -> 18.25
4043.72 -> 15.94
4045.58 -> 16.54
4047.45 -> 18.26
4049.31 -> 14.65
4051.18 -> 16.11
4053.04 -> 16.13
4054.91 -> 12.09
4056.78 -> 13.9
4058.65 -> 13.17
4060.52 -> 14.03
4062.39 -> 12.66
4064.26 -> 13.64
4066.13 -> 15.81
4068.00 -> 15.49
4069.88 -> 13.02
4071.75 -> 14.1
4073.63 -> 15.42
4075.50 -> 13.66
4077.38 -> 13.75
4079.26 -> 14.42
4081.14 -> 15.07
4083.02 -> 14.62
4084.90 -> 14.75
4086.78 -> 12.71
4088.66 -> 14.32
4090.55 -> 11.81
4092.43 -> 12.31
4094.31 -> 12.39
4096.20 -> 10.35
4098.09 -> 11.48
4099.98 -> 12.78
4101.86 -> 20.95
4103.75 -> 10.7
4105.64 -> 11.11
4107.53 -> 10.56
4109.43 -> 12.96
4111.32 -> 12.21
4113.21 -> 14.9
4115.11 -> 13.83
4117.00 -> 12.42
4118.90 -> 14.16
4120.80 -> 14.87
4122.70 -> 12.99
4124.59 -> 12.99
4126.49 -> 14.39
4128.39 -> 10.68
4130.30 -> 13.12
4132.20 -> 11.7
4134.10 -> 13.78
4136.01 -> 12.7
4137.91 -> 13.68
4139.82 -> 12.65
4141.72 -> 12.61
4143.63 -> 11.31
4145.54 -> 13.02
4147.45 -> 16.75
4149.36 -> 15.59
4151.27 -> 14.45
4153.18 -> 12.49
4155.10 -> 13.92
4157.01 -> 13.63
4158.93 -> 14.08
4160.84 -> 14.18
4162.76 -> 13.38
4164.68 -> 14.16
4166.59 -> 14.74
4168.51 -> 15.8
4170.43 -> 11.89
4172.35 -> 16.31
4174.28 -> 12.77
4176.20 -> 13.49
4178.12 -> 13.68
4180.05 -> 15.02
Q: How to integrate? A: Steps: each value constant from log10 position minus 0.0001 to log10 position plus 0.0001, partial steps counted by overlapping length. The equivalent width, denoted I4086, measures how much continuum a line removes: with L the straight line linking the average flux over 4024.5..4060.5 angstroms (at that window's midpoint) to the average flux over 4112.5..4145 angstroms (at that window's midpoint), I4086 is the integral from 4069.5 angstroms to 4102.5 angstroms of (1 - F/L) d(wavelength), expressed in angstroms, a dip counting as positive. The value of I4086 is 1.87 angstroms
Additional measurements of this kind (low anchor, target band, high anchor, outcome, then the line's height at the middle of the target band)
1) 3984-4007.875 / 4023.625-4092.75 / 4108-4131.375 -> -4.6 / 14.1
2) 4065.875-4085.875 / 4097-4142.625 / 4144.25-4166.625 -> 3.9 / 14.3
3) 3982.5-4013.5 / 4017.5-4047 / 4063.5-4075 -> -3.7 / 14.7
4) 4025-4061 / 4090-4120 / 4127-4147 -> 2.1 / 13.8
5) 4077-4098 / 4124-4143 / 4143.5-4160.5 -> 1.4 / 13.8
